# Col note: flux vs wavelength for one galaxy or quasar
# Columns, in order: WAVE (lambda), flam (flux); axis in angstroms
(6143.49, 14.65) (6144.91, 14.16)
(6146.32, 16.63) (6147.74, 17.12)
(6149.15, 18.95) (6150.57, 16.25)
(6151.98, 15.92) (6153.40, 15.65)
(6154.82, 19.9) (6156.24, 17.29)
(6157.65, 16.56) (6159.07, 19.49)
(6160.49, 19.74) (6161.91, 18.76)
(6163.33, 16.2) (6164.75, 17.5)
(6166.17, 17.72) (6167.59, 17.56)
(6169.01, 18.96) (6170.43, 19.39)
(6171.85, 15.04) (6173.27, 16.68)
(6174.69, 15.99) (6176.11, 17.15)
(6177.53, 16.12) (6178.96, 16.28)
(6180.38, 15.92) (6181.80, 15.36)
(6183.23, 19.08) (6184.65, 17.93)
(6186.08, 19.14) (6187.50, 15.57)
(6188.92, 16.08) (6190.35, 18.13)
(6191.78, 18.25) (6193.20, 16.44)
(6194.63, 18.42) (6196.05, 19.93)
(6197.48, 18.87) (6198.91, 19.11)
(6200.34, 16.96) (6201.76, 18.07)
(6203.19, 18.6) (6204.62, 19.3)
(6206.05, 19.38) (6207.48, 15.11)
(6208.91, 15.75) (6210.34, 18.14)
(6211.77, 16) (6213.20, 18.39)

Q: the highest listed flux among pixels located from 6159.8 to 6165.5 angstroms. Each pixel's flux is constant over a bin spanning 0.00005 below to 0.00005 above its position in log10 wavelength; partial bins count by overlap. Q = 19.74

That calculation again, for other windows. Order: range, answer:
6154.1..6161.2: 19.9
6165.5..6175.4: 19.39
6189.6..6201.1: 19.93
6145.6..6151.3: 18.95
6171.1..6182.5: 17.15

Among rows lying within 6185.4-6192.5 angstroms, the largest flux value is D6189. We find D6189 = 19.14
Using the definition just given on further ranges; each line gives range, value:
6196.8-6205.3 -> 19.3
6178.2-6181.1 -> 16.28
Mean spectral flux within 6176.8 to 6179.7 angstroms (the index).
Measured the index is 16.2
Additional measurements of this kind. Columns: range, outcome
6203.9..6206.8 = 19.3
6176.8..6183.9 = 16.5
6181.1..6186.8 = 17.9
